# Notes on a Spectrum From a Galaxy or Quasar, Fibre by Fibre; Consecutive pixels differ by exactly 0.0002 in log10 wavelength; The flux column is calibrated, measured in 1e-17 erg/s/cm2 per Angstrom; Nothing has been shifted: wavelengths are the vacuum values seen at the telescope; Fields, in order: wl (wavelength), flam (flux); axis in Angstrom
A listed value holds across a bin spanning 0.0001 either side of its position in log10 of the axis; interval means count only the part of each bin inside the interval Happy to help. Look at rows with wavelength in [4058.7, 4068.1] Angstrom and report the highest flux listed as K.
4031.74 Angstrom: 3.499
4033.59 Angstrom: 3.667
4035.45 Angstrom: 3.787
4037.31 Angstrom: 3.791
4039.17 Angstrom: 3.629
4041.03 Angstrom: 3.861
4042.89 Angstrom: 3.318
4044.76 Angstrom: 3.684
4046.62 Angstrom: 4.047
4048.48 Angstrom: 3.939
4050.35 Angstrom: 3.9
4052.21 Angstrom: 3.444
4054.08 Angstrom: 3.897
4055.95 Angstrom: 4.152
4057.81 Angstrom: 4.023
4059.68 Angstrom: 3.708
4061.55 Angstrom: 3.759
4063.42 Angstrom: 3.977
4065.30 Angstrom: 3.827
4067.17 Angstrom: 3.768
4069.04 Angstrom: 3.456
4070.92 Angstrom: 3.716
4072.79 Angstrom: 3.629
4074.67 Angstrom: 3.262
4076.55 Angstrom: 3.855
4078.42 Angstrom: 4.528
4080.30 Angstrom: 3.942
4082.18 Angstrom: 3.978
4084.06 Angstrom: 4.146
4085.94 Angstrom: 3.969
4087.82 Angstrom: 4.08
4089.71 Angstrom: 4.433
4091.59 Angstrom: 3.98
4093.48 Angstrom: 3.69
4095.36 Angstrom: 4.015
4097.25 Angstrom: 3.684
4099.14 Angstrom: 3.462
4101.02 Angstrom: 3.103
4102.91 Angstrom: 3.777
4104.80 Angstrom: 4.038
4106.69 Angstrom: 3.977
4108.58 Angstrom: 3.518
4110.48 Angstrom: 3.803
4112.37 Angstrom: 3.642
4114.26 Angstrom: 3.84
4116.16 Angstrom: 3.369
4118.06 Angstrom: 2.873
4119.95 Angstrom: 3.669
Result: 3.977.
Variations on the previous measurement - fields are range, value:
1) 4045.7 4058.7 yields 4.152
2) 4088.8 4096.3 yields 4.433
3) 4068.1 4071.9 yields 3.716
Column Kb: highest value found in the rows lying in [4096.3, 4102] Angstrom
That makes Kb 3.684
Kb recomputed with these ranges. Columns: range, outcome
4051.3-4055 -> 3.897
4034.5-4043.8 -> 3.861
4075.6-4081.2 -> 4.528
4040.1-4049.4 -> 4.047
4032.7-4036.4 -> 3.787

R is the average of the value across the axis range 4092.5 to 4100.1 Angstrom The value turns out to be 3.71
